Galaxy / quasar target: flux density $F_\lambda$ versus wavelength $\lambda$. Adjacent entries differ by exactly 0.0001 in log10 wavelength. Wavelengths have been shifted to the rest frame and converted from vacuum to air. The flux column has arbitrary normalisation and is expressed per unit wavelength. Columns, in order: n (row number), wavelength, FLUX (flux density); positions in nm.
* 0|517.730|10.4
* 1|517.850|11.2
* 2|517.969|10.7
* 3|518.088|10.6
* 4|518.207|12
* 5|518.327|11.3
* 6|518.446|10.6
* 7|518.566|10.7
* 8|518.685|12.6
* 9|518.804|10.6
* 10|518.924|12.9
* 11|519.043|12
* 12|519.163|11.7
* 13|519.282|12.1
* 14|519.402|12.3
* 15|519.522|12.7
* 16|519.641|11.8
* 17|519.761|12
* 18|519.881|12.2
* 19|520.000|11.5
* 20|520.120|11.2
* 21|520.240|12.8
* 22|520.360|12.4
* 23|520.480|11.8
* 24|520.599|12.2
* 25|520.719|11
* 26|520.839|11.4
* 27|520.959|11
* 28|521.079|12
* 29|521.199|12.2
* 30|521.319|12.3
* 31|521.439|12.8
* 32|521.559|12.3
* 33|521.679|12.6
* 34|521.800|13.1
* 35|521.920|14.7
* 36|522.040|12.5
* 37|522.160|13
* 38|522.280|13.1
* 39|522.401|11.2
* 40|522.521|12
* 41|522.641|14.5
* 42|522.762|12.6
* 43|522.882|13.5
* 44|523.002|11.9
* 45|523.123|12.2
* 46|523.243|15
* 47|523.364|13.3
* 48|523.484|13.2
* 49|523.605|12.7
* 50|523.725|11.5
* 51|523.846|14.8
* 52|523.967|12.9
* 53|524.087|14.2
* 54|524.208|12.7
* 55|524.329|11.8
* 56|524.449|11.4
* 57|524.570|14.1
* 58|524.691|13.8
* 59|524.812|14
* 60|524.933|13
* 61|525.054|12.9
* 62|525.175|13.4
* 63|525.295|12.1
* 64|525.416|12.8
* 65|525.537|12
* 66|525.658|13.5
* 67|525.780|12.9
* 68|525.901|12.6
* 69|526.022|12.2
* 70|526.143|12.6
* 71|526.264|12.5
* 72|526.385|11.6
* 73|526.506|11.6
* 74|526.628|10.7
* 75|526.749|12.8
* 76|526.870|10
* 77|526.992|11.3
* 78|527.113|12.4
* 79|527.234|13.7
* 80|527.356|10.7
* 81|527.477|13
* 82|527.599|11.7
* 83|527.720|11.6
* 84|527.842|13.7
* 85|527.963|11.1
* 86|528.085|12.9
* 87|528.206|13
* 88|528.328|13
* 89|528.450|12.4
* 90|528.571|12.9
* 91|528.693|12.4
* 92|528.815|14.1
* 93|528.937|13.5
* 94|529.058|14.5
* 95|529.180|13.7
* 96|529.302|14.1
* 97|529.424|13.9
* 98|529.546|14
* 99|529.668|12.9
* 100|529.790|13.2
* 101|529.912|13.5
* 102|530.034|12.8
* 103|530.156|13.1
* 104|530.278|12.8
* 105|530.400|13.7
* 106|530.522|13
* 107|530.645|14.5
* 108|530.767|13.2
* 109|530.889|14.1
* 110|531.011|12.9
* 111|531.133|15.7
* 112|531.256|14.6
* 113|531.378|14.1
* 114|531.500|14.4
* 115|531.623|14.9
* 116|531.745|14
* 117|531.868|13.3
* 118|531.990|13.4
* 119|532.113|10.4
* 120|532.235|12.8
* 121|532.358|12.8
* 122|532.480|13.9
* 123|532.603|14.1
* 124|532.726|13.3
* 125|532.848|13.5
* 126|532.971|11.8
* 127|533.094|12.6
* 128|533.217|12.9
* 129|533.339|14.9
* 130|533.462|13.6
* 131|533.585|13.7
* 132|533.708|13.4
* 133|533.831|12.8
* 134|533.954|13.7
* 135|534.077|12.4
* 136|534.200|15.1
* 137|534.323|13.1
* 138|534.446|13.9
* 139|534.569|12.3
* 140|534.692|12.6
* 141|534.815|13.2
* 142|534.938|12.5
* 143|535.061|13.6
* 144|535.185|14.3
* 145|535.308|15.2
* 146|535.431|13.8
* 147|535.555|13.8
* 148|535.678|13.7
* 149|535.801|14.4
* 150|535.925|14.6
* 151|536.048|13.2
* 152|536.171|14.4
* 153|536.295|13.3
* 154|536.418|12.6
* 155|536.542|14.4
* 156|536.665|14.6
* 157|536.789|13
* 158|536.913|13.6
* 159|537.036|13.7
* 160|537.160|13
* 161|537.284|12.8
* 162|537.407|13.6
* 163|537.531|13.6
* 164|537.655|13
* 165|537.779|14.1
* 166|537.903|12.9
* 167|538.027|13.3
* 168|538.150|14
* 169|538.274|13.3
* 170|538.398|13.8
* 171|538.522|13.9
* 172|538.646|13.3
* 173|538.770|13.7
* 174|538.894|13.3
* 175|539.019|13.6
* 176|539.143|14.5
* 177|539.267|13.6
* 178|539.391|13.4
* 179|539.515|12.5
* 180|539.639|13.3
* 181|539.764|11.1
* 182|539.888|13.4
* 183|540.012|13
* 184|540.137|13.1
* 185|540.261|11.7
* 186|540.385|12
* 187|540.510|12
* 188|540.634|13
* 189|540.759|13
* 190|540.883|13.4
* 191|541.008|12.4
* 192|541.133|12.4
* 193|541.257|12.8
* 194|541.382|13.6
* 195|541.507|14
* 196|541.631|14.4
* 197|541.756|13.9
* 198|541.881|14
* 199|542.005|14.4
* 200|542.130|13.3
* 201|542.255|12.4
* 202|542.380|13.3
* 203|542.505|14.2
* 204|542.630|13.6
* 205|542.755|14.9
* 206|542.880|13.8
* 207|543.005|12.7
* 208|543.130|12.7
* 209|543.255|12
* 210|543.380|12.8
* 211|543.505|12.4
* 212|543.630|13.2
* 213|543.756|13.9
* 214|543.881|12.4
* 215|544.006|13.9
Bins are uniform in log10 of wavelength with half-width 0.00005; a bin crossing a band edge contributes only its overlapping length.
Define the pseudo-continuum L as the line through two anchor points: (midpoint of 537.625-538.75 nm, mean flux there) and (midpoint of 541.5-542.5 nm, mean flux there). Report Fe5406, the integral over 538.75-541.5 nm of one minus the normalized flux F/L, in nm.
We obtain 0.14 nm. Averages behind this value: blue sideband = 13.5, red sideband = 13.7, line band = 13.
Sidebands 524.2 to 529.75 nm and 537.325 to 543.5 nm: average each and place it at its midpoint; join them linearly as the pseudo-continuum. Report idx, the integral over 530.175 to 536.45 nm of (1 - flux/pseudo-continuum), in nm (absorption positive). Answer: -0.286 nm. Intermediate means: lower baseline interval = 12.7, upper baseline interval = 13.3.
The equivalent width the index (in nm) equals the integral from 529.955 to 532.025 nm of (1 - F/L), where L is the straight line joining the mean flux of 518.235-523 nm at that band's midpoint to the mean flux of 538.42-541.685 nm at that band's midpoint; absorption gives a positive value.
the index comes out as -0.18 nm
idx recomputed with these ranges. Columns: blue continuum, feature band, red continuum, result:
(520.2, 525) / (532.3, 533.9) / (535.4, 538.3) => 0.006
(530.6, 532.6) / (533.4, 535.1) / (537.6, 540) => 0.038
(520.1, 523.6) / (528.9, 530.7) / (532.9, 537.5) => -0.057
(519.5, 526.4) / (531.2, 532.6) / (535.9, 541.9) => -0.055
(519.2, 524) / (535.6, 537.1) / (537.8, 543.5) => -0.083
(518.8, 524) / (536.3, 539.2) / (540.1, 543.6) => -0.117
